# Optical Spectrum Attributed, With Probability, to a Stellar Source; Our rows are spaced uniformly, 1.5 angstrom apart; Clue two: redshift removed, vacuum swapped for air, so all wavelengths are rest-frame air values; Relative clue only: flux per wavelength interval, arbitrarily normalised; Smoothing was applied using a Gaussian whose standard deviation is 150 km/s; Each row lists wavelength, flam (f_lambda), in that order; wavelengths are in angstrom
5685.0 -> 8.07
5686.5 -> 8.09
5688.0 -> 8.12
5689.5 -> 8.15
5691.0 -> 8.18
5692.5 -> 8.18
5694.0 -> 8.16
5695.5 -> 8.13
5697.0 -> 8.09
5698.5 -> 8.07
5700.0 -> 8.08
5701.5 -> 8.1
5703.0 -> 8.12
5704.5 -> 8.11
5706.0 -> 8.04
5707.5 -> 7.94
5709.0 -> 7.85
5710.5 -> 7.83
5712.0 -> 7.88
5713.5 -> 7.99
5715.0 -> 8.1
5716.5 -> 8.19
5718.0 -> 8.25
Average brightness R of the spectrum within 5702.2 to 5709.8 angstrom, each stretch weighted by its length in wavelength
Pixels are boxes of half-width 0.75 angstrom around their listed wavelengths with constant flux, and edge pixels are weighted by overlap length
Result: 8.01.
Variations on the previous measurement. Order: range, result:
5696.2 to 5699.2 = 8.08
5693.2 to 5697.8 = 8.13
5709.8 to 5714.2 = 7.9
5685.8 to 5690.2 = 8.12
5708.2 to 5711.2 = 7.84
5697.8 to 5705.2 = 8.1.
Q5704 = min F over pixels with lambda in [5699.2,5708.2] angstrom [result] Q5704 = 7.94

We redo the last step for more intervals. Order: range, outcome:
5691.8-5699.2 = 8.07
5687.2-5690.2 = 8.12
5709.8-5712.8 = 7.83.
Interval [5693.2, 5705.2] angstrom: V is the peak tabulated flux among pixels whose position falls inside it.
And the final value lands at 8.16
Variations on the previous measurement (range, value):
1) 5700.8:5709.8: 8.12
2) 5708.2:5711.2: 7.85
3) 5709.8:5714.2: 7.99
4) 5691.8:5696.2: 8.18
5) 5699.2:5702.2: 8.1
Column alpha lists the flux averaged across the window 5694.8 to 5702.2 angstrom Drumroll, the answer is 8.09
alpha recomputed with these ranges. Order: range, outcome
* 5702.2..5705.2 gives 8.11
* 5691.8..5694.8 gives 8.17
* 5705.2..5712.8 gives 7.91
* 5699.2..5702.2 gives 8.09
